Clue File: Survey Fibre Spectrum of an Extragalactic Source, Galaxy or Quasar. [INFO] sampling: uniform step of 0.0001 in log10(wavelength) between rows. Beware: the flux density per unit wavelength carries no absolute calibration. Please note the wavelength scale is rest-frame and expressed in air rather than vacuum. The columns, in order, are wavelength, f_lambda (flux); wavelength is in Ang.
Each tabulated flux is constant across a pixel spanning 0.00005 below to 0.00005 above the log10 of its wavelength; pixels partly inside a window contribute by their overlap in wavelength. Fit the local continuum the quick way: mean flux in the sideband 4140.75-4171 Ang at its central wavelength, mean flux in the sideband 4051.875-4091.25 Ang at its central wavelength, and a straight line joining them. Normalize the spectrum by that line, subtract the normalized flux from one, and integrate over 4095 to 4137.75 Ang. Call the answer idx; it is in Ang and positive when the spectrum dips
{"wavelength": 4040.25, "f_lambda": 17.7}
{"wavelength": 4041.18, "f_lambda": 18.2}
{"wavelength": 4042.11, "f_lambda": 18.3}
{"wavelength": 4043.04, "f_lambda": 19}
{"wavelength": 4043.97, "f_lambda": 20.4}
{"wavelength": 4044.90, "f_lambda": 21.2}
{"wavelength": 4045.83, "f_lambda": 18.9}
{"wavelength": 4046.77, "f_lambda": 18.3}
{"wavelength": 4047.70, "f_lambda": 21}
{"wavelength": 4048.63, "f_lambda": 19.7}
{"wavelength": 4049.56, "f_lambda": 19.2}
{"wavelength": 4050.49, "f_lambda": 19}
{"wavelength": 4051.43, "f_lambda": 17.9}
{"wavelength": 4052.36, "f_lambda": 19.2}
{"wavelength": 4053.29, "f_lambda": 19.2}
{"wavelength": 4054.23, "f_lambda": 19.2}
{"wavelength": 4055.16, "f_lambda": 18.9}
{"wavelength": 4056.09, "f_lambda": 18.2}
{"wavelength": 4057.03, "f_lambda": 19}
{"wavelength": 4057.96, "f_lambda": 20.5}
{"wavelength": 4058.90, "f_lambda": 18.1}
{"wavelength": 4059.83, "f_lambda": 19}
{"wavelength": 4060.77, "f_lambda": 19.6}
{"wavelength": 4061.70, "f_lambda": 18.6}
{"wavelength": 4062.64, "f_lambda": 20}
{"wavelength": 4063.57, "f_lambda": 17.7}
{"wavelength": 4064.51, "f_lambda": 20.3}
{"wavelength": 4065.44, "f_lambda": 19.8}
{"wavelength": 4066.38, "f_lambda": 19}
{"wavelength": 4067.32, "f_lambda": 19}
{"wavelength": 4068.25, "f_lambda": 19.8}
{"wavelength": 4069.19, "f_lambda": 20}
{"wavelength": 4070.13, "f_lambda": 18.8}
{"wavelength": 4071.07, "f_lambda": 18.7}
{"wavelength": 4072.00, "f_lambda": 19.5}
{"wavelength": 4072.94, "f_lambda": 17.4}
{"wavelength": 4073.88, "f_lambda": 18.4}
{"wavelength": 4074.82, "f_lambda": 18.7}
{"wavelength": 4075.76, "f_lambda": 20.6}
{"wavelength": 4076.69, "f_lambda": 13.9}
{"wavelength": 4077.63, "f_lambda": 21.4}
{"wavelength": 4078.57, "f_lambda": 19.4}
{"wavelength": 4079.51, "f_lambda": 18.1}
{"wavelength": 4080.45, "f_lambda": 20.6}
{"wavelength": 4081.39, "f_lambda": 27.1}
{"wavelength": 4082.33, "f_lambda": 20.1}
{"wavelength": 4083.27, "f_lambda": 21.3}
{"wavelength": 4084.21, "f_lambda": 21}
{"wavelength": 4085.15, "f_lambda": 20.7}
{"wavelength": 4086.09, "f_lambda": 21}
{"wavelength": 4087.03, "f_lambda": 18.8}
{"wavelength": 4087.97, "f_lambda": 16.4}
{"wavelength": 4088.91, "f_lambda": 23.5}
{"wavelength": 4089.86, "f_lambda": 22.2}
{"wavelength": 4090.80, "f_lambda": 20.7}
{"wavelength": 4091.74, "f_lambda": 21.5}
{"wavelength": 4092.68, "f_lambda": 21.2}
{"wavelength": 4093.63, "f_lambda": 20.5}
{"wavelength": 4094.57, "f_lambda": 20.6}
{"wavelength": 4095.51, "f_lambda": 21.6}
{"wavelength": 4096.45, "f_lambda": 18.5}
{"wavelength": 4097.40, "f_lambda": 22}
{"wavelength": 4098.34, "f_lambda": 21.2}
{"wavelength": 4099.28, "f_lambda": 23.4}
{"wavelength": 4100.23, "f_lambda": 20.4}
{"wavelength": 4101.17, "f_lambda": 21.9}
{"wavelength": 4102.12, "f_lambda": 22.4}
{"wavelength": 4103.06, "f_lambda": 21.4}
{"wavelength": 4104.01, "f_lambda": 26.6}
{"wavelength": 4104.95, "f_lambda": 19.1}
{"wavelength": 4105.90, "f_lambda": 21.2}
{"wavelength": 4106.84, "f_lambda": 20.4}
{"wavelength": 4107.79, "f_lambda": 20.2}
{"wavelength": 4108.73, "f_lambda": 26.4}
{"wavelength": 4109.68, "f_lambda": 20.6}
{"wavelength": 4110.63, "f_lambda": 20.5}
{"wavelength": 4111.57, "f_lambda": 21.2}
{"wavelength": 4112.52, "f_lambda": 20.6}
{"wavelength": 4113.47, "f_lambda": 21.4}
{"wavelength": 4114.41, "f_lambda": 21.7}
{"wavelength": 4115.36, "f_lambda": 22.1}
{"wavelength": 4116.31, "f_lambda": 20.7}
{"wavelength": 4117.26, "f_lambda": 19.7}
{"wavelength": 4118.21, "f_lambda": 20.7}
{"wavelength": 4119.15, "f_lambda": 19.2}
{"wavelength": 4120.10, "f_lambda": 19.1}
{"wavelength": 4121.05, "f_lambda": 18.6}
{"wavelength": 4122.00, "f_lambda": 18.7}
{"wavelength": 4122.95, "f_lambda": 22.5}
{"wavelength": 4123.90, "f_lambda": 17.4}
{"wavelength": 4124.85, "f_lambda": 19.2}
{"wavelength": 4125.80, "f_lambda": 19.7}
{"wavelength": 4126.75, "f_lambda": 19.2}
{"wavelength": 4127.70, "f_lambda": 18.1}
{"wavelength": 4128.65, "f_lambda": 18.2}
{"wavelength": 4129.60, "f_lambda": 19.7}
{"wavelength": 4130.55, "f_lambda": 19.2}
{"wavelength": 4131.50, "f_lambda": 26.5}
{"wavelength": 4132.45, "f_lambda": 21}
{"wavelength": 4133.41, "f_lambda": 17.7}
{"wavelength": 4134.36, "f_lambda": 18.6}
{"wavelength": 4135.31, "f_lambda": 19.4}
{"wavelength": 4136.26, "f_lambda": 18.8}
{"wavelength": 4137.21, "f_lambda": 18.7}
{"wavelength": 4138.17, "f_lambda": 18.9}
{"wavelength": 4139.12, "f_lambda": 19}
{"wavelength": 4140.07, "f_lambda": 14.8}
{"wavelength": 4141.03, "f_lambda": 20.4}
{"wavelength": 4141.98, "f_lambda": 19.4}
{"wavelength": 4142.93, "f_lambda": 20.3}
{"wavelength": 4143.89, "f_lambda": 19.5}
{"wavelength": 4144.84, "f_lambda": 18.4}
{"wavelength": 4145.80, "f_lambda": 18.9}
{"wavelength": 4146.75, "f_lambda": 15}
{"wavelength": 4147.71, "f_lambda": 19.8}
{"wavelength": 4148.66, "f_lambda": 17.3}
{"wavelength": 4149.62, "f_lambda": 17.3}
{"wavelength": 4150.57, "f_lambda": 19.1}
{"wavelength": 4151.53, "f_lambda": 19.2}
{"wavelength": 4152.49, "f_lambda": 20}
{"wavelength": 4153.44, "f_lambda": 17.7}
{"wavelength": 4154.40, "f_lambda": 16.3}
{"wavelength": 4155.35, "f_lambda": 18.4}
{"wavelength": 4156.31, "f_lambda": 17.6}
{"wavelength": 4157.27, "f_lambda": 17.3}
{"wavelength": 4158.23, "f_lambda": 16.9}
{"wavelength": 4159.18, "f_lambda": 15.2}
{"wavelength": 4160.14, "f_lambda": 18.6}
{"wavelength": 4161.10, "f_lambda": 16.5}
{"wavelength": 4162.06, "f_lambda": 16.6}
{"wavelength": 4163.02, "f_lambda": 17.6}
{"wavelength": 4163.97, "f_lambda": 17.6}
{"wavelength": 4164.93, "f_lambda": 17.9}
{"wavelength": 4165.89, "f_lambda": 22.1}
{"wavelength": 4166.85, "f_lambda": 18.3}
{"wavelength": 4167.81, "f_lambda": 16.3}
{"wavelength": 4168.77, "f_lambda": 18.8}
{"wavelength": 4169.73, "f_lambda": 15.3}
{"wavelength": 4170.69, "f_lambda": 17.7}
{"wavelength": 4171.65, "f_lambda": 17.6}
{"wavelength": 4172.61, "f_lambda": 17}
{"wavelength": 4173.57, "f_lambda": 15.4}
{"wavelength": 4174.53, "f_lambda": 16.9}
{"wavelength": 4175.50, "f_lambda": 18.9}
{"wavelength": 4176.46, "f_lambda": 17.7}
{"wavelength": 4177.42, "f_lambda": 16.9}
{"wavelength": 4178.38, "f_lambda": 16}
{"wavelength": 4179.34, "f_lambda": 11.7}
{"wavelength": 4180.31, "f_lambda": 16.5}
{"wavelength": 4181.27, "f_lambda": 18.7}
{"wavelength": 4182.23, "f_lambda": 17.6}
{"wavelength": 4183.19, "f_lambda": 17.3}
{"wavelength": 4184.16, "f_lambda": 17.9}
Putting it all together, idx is -4.1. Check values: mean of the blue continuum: 19.6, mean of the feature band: 20.6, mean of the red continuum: 18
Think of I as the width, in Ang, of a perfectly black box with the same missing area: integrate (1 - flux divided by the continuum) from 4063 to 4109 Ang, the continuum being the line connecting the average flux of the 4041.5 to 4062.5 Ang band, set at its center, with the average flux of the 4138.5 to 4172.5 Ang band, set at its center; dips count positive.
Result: -4.1 Ang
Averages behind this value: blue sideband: 19.2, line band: 20.5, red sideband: 18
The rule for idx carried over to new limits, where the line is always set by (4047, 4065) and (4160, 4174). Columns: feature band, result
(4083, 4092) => -0.9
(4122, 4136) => -1.2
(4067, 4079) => 0.0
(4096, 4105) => -1.6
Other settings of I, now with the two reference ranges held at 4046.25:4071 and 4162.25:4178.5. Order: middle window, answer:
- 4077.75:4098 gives -2.2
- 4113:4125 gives -1.2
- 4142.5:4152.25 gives -0.3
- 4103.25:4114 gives -1.9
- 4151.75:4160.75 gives 0.1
